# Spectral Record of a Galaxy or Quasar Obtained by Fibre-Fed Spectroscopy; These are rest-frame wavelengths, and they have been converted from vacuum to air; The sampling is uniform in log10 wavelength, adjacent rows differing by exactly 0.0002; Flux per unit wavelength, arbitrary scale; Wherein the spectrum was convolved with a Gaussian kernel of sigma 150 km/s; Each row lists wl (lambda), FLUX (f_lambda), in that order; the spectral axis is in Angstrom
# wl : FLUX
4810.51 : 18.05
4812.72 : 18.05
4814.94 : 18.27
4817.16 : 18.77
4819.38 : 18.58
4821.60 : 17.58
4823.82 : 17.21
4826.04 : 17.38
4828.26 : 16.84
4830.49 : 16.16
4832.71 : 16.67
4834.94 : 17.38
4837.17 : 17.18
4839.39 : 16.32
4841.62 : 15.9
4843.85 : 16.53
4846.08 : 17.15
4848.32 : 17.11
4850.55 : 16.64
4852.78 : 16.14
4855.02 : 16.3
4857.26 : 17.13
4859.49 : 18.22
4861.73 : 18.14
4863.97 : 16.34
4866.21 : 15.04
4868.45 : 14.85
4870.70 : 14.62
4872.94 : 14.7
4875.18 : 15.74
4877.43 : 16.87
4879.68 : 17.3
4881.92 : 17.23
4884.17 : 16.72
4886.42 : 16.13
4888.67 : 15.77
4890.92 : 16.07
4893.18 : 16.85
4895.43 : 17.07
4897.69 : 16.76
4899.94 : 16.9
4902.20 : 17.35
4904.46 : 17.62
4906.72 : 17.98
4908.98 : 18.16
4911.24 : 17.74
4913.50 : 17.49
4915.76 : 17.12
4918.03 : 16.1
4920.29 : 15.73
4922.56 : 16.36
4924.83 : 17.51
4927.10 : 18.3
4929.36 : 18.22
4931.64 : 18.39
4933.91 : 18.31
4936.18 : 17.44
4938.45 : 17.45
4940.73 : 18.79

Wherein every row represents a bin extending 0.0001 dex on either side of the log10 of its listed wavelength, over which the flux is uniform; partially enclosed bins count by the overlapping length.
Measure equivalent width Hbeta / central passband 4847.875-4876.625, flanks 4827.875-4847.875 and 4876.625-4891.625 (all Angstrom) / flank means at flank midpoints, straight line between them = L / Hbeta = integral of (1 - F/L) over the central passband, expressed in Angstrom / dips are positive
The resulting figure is 0.74 Angstrom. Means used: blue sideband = 16.7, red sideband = 16.6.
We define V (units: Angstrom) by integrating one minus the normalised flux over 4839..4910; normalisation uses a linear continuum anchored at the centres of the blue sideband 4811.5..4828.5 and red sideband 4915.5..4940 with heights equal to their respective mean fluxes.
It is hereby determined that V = 4.1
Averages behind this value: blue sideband 17.9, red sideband 17.4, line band 16.6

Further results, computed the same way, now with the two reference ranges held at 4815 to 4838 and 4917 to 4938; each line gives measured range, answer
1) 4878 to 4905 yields 0.9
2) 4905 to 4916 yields -0.2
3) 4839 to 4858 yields 0.9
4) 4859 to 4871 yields 0.8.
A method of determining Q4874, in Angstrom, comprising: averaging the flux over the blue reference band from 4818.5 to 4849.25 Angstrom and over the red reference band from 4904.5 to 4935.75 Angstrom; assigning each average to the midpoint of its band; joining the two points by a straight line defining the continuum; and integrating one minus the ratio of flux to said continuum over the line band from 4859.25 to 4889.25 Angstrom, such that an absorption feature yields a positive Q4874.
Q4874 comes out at 1.76 Angstrom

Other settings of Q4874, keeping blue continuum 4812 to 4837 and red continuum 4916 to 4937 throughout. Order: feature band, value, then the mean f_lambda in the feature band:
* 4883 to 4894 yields 0.7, 16.3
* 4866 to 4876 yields 1.4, 15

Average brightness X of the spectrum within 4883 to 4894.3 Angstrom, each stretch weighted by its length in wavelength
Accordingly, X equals 16.3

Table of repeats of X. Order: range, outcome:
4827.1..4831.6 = 16.5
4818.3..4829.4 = 17.5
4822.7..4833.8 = 16.9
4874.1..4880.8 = 16.6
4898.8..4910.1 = 17.6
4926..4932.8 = 18.3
